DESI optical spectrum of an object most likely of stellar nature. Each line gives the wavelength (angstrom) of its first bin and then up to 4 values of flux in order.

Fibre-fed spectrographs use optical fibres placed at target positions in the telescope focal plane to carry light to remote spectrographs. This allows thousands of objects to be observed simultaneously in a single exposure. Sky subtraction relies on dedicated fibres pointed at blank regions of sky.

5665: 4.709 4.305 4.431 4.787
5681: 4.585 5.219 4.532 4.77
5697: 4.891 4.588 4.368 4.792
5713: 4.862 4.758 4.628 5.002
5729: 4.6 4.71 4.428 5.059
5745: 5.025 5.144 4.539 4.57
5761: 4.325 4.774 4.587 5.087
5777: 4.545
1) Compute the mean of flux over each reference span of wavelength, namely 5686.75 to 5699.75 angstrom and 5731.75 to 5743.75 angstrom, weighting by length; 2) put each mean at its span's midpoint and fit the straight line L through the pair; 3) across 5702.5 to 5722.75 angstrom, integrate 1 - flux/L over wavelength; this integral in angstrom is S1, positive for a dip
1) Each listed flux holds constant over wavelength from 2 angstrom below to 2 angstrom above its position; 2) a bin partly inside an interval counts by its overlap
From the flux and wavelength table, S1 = 0.3 angstrom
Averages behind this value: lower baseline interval 4.73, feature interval 4.68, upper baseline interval 4.75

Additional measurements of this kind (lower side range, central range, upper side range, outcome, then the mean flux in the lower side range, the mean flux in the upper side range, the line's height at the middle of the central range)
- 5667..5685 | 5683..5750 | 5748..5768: -2.30 angstrom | 4.6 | 4.64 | 4.62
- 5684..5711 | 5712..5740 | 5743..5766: 0.02 angstrom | 4.72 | 4.73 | 4.72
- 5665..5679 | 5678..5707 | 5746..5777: -0.84 angstrom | 4.54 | 4.72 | 4.58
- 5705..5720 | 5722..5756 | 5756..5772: -1.00 angstrom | 4.73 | 4.6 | 4.66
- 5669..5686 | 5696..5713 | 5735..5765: 0.09 angstrom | 4.68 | 4.73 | 4.7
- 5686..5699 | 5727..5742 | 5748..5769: 0.04 angstrom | 4.77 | 4.64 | 4.69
